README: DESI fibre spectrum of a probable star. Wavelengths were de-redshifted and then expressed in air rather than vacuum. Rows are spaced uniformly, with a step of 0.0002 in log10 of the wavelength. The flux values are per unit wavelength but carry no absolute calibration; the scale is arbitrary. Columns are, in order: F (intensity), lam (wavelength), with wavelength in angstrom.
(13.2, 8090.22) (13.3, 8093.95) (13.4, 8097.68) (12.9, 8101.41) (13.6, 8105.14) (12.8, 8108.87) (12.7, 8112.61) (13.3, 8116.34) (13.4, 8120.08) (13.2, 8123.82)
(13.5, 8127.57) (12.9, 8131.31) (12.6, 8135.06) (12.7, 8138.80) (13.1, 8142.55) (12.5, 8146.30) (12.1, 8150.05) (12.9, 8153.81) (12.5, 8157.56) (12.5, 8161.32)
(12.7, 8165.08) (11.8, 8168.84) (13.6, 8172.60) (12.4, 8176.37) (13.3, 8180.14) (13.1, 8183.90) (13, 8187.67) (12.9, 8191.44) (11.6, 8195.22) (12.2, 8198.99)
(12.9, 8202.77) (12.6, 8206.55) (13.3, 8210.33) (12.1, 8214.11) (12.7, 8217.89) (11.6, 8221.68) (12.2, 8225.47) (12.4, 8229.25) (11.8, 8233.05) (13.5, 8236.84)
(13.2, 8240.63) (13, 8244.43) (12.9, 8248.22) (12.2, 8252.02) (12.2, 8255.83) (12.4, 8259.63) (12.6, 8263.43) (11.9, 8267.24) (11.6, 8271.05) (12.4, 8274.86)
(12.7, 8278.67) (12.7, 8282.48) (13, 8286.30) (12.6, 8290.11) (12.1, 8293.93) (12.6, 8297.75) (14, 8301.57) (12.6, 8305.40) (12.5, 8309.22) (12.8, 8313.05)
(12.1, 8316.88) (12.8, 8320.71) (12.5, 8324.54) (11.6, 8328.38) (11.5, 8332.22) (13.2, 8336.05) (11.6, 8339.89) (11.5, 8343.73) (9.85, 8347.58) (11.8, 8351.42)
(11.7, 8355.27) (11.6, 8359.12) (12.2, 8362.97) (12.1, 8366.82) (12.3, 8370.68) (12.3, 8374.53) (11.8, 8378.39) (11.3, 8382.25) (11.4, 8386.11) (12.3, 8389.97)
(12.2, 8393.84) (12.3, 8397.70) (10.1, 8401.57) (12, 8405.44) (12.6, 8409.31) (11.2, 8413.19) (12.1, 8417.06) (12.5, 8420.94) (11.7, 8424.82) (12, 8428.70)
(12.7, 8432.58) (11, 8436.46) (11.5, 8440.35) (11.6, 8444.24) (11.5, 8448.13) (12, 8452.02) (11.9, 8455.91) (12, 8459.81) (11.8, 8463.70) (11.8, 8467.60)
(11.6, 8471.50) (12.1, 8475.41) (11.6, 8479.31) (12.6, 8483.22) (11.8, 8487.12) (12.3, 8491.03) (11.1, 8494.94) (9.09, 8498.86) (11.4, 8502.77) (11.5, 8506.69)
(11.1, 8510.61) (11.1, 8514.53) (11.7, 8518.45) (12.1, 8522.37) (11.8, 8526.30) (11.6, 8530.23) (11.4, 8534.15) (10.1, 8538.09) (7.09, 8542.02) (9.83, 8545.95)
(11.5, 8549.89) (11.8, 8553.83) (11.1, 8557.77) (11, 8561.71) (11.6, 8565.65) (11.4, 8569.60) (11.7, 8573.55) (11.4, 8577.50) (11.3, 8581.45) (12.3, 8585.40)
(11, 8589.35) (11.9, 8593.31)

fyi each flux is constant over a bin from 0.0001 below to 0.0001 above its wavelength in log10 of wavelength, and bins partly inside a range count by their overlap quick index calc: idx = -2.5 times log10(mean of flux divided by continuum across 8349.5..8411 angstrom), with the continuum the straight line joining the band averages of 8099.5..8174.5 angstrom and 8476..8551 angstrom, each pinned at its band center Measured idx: -0.01 mag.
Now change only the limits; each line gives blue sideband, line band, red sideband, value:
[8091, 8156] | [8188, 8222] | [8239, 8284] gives 0.02 mag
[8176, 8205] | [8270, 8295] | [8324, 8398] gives -0.02 mag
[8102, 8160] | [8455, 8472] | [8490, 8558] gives -0.05 mag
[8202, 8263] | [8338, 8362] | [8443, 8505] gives 0.07 mag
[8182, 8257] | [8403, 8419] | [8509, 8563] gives -0.03 mag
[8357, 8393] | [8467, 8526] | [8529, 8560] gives -0.06 mag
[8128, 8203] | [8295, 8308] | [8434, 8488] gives -0.06 mag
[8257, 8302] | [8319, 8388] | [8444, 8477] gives 0.04 mag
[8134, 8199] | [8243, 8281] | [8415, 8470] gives 0.00 mag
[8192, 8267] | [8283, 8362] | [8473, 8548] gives -0.01 mag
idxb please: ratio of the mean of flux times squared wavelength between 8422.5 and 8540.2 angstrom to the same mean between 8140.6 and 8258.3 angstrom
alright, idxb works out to 0.98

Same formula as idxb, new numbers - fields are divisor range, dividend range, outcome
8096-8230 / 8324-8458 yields 0.98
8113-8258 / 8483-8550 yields 0.94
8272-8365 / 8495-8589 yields 0.96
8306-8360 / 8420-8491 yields 1.02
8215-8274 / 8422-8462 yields 1.00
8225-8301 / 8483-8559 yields 0.94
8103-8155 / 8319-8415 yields 0.97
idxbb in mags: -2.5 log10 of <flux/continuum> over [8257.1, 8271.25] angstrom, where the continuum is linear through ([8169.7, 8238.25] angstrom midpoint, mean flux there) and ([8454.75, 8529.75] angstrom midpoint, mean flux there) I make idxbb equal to 0.02 mag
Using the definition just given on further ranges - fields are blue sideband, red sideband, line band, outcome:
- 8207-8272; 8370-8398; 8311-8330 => -0.017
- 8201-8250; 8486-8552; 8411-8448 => -0.031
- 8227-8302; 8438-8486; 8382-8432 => 0.015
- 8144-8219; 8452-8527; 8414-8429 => -0.017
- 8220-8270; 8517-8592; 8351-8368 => 0.008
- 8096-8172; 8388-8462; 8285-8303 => -0.045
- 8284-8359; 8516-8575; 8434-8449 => 0.014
